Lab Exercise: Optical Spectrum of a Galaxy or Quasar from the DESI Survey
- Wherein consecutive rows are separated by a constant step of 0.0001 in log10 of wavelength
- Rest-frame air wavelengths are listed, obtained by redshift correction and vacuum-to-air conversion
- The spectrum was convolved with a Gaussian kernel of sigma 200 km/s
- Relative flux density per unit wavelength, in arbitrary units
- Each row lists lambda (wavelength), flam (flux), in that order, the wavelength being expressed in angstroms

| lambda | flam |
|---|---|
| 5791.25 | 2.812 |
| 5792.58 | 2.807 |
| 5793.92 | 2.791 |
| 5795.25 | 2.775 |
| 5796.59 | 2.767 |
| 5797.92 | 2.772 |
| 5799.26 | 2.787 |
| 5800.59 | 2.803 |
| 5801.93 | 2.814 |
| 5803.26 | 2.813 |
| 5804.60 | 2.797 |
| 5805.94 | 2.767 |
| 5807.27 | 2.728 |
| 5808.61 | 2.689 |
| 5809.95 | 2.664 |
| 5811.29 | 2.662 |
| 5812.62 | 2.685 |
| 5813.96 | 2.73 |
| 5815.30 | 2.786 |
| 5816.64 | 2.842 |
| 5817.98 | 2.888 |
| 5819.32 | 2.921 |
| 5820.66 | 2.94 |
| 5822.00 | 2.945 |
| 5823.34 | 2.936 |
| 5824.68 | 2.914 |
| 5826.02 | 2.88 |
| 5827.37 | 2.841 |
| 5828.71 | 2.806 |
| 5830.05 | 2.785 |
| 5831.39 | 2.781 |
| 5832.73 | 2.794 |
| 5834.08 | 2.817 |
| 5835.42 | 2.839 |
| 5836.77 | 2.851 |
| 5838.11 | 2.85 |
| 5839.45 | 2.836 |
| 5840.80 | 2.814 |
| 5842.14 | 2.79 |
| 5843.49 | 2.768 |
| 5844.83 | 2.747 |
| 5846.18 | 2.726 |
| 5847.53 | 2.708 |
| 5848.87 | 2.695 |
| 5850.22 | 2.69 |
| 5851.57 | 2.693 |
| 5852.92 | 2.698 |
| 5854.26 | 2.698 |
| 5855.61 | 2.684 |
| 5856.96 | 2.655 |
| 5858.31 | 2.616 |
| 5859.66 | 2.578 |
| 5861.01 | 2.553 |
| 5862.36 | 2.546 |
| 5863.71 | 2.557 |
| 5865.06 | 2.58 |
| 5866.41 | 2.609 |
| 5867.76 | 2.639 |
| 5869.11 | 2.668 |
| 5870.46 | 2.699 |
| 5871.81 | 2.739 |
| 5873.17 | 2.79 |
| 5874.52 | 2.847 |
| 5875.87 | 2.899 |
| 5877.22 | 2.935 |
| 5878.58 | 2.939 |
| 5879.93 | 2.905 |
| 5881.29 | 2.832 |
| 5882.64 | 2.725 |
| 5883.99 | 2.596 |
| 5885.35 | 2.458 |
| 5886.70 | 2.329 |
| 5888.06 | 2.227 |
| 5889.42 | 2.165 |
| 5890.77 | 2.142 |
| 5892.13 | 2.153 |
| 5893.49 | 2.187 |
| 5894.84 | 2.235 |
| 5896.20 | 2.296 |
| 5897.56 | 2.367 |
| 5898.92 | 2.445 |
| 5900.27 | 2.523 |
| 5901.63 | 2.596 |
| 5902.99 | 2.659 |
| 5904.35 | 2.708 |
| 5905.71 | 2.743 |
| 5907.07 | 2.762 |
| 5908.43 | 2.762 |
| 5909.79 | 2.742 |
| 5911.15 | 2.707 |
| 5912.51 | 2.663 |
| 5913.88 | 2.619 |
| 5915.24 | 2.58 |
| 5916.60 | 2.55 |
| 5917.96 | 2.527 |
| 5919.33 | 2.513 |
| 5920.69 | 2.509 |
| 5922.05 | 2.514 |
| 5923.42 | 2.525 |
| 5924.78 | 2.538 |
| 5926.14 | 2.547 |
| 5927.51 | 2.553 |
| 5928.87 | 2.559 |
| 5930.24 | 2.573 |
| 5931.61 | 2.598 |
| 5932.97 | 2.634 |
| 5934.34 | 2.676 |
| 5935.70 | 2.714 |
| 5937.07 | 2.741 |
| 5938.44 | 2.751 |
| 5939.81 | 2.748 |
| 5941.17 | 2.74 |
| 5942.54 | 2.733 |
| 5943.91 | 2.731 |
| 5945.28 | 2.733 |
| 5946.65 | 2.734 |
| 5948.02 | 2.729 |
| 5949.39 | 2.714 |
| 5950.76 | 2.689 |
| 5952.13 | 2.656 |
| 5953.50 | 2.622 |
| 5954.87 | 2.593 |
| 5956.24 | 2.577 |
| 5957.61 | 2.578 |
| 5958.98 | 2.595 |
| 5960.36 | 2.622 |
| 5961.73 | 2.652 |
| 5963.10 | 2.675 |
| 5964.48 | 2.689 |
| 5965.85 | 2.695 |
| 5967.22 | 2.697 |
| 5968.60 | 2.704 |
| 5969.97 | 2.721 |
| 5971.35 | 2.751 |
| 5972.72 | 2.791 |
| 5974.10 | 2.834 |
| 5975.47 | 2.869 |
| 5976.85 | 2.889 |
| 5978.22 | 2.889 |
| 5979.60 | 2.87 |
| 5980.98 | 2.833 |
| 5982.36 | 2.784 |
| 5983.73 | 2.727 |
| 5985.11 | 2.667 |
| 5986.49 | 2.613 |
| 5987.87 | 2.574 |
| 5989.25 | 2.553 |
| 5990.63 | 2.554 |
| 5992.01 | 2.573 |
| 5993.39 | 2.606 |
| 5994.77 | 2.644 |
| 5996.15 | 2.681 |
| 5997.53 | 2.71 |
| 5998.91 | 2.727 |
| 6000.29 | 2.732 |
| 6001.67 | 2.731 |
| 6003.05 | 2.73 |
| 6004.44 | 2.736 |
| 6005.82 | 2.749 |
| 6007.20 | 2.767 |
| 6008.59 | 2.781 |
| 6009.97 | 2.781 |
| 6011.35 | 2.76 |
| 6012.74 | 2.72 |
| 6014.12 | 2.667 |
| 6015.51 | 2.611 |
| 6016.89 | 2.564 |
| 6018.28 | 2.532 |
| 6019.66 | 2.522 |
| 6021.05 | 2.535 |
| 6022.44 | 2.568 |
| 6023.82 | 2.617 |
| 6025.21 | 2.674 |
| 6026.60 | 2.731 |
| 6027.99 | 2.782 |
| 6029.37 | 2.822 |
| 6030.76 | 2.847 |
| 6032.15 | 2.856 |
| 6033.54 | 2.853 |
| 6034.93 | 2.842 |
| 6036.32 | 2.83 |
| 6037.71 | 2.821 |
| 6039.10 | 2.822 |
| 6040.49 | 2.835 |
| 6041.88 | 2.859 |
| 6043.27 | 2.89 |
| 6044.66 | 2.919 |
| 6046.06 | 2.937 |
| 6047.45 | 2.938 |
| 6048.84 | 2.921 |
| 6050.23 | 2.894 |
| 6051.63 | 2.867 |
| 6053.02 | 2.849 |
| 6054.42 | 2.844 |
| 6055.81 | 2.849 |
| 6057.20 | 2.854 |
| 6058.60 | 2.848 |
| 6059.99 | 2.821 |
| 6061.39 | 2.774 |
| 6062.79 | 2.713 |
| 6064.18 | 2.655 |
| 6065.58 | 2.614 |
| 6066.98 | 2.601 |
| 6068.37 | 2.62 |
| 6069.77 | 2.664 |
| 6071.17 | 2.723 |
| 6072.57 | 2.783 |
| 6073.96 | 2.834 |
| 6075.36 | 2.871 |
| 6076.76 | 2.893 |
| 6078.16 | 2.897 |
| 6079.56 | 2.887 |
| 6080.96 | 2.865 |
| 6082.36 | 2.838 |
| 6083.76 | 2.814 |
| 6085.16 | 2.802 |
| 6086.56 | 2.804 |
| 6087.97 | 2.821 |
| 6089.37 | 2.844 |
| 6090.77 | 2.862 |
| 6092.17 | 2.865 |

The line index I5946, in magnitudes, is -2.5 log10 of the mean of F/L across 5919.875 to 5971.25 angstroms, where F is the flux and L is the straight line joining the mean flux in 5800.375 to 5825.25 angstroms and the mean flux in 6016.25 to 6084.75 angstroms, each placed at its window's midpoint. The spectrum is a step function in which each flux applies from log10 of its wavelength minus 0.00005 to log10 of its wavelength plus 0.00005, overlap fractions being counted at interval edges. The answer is 0.06 mag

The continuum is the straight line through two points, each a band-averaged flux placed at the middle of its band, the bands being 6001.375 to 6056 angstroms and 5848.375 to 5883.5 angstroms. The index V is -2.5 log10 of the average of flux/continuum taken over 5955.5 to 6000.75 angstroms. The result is 0.02 mag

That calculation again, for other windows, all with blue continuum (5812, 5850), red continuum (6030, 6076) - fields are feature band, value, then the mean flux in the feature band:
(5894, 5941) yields 0.09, 2.59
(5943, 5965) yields 0.06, 2.66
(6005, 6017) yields 0.04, 2.72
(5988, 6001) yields 0.07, 2.64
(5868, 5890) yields 0.06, 2.67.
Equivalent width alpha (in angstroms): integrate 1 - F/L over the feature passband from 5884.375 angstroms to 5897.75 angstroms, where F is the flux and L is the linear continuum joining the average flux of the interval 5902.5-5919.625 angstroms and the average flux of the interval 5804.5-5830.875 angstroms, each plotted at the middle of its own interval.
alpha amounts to 2.1 angstroms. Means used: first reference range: 2.81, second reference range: 2.66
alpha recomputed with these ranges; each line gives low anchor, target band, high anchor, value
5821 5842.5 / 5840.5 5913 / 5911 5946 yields 3.3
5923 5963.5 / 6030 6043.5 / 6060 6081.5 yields -0.6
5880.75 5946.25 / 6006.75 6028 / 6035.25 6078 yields 0.7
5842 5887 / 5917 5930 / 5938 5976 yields 0.8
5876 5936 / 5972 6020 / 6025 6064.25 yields 0.5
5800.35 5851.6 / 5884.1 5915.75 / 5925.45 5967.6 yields 2.7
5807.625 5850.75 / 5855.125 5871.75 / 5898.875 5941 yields 0.7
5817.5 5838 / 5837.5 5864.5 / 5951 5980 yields 1.4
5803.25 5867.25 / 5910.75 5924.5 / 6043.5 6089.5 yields 1.0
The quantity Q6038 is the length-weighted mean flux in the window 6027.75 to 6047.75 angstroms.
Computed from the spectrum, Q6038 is 2.86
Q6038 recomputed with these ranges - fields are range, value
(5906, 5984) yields 2.68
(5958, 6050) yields 2.73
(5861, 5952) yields 2.61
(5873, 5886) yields 2.79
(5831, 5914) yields 2.64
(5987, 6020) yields 2.67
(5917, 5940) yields 2.6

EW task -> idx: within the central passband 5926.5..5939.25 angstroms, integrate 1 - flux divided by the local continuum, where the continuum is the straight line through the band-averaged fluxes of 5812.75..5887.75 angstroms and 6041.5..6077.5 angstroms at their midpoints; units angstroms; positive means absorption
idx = 0.60 angstroms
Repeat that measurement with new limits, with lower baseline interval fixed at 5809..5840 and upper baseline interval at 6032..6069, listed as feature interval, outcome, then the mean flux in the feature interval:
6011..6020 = 0.6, 2.62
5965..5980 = 0.2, 2.79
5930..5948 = 0.7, 2.7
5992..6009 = 0.7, 2.71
